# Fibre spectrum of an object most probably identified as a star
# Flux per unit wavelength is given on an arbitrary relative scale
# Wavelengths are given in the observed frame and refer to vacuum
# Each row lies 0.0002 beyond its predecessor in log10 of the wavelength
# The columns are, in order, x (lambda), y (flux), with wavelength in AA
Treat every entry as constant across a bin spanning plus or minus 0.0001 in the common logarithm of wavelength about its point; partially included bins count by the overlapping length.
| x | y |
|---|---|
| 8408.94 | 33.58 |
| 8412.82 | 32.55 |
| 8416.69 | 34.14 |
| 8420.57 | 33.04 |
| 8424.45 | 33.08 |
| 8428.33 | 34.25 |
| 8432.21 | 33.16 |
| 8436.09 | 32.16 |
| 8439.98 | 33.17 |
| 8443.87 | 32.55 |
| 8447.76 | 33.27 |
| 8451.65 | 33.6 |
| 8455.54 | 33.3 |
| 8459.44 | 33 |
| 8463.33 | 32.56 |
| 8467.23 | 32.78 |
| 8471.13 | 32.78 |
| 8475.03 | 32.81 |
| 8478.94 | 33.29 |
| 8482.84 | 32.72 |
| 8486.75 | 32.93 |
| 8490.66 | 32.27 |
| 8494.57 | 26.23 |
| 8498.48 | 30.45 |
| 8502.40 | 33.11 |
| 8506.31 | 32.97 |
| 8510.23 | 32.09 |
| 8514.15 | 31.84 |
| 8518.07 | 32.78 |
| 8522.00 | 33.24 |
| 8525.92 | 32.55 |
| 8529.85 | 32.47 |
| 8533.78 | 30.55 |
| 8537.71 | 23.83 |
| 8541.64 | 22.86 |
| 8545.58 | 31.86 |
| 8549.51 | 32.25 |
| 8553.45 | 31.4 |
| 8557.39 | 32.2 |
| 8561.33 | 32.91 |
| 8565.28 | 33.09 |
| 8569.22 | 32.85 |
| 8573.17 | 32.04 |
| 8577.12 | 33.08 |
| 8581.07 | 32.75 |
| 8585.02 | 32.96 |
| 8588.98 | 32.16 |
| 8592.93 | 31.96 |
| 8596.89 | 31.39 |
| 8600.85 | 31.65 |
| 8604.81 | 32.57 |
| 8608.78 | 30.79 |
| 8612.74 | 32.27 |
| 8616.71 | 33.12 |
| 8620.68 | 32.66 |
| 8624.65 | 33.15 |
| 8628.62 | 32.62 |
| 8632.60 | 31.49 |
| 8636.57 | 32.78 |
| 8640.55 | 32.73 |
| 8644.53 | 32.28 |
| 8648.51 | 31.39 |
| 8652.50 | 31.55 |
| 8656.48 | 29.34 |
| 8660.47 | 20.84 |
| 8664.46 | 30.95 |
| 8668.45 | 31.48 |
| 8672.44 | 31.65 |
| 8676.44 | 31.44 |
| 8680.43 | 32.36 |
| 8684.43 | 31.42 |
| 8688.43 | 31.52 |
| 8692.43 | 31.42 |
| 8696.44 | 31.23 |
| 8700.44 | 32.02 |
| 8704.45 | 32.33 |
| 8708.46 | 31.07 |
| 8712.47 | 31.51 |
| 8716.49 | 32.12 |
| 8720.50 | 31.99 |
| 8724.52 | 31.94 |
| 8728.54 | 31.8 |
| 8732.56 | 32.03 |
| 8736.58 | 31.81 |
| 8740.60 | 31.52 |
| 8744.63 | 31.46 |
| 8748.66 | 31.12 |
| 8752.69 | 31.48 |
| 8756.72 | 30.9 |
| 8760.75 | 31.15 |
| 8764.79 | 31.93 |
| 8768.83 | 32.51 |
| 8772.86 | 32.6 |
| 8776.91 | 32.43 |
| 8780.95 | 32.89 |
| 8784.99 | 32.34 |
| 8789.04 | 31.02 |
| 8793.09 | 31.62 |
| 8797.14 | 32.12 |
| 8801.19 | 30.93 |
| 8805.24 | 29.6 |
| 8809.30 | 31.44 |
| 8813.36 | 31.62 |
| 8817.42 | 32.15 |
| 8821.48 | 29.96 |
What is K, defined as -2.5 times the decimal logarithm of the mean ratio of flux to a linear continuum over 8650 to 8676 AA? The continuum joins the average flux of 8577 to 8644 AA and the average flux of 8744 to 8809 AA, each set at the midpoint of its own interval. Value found 0.09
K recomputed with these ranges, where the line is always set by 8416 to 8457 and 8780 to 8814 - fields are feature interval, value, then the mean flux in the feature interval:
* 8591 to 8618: 0.02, 31.9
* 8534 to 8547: 0.23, 26.5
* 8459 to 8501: 0.04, 32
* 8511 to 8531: 0.01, 32.5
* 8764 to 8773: -0.03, 32.4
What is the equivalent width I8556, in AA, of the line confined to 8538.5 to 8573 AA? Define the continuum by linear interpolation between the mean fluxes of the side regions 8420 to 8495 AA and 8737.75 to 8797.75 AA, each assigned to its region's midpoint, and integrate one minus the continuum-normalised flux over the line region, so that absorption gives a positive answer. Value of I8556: 1.6 AA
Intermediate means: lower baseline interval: 32.8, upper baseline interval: 31.8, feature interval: 31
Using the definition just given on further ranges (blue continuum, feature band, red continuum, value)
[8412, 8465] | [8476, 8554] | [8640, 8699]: 3.04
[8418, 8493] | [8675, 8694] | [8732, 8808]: 0.22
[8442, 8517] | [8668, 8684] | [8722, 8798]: 0.13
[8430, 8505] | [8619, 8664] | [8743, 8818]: 1.45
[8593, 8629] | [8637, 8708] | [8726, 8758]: 2.03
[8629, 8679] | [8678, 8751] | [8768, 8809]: -1.16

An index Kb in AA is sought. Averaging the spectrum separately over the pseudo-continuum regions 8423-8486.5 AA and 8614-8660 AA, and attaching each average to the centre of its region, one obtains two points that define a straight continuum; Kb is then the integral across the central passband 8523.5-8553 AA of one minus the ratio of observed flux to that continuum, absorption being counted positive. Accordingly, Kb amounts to 2.5 AA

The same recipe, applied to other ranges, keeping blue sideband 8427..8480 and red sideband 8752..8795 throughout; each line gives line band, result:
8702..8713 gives 0.2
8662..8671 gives 0.4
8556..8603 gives 0.2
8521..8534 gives 0.2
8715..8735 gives 0.1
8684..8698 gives 0.3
